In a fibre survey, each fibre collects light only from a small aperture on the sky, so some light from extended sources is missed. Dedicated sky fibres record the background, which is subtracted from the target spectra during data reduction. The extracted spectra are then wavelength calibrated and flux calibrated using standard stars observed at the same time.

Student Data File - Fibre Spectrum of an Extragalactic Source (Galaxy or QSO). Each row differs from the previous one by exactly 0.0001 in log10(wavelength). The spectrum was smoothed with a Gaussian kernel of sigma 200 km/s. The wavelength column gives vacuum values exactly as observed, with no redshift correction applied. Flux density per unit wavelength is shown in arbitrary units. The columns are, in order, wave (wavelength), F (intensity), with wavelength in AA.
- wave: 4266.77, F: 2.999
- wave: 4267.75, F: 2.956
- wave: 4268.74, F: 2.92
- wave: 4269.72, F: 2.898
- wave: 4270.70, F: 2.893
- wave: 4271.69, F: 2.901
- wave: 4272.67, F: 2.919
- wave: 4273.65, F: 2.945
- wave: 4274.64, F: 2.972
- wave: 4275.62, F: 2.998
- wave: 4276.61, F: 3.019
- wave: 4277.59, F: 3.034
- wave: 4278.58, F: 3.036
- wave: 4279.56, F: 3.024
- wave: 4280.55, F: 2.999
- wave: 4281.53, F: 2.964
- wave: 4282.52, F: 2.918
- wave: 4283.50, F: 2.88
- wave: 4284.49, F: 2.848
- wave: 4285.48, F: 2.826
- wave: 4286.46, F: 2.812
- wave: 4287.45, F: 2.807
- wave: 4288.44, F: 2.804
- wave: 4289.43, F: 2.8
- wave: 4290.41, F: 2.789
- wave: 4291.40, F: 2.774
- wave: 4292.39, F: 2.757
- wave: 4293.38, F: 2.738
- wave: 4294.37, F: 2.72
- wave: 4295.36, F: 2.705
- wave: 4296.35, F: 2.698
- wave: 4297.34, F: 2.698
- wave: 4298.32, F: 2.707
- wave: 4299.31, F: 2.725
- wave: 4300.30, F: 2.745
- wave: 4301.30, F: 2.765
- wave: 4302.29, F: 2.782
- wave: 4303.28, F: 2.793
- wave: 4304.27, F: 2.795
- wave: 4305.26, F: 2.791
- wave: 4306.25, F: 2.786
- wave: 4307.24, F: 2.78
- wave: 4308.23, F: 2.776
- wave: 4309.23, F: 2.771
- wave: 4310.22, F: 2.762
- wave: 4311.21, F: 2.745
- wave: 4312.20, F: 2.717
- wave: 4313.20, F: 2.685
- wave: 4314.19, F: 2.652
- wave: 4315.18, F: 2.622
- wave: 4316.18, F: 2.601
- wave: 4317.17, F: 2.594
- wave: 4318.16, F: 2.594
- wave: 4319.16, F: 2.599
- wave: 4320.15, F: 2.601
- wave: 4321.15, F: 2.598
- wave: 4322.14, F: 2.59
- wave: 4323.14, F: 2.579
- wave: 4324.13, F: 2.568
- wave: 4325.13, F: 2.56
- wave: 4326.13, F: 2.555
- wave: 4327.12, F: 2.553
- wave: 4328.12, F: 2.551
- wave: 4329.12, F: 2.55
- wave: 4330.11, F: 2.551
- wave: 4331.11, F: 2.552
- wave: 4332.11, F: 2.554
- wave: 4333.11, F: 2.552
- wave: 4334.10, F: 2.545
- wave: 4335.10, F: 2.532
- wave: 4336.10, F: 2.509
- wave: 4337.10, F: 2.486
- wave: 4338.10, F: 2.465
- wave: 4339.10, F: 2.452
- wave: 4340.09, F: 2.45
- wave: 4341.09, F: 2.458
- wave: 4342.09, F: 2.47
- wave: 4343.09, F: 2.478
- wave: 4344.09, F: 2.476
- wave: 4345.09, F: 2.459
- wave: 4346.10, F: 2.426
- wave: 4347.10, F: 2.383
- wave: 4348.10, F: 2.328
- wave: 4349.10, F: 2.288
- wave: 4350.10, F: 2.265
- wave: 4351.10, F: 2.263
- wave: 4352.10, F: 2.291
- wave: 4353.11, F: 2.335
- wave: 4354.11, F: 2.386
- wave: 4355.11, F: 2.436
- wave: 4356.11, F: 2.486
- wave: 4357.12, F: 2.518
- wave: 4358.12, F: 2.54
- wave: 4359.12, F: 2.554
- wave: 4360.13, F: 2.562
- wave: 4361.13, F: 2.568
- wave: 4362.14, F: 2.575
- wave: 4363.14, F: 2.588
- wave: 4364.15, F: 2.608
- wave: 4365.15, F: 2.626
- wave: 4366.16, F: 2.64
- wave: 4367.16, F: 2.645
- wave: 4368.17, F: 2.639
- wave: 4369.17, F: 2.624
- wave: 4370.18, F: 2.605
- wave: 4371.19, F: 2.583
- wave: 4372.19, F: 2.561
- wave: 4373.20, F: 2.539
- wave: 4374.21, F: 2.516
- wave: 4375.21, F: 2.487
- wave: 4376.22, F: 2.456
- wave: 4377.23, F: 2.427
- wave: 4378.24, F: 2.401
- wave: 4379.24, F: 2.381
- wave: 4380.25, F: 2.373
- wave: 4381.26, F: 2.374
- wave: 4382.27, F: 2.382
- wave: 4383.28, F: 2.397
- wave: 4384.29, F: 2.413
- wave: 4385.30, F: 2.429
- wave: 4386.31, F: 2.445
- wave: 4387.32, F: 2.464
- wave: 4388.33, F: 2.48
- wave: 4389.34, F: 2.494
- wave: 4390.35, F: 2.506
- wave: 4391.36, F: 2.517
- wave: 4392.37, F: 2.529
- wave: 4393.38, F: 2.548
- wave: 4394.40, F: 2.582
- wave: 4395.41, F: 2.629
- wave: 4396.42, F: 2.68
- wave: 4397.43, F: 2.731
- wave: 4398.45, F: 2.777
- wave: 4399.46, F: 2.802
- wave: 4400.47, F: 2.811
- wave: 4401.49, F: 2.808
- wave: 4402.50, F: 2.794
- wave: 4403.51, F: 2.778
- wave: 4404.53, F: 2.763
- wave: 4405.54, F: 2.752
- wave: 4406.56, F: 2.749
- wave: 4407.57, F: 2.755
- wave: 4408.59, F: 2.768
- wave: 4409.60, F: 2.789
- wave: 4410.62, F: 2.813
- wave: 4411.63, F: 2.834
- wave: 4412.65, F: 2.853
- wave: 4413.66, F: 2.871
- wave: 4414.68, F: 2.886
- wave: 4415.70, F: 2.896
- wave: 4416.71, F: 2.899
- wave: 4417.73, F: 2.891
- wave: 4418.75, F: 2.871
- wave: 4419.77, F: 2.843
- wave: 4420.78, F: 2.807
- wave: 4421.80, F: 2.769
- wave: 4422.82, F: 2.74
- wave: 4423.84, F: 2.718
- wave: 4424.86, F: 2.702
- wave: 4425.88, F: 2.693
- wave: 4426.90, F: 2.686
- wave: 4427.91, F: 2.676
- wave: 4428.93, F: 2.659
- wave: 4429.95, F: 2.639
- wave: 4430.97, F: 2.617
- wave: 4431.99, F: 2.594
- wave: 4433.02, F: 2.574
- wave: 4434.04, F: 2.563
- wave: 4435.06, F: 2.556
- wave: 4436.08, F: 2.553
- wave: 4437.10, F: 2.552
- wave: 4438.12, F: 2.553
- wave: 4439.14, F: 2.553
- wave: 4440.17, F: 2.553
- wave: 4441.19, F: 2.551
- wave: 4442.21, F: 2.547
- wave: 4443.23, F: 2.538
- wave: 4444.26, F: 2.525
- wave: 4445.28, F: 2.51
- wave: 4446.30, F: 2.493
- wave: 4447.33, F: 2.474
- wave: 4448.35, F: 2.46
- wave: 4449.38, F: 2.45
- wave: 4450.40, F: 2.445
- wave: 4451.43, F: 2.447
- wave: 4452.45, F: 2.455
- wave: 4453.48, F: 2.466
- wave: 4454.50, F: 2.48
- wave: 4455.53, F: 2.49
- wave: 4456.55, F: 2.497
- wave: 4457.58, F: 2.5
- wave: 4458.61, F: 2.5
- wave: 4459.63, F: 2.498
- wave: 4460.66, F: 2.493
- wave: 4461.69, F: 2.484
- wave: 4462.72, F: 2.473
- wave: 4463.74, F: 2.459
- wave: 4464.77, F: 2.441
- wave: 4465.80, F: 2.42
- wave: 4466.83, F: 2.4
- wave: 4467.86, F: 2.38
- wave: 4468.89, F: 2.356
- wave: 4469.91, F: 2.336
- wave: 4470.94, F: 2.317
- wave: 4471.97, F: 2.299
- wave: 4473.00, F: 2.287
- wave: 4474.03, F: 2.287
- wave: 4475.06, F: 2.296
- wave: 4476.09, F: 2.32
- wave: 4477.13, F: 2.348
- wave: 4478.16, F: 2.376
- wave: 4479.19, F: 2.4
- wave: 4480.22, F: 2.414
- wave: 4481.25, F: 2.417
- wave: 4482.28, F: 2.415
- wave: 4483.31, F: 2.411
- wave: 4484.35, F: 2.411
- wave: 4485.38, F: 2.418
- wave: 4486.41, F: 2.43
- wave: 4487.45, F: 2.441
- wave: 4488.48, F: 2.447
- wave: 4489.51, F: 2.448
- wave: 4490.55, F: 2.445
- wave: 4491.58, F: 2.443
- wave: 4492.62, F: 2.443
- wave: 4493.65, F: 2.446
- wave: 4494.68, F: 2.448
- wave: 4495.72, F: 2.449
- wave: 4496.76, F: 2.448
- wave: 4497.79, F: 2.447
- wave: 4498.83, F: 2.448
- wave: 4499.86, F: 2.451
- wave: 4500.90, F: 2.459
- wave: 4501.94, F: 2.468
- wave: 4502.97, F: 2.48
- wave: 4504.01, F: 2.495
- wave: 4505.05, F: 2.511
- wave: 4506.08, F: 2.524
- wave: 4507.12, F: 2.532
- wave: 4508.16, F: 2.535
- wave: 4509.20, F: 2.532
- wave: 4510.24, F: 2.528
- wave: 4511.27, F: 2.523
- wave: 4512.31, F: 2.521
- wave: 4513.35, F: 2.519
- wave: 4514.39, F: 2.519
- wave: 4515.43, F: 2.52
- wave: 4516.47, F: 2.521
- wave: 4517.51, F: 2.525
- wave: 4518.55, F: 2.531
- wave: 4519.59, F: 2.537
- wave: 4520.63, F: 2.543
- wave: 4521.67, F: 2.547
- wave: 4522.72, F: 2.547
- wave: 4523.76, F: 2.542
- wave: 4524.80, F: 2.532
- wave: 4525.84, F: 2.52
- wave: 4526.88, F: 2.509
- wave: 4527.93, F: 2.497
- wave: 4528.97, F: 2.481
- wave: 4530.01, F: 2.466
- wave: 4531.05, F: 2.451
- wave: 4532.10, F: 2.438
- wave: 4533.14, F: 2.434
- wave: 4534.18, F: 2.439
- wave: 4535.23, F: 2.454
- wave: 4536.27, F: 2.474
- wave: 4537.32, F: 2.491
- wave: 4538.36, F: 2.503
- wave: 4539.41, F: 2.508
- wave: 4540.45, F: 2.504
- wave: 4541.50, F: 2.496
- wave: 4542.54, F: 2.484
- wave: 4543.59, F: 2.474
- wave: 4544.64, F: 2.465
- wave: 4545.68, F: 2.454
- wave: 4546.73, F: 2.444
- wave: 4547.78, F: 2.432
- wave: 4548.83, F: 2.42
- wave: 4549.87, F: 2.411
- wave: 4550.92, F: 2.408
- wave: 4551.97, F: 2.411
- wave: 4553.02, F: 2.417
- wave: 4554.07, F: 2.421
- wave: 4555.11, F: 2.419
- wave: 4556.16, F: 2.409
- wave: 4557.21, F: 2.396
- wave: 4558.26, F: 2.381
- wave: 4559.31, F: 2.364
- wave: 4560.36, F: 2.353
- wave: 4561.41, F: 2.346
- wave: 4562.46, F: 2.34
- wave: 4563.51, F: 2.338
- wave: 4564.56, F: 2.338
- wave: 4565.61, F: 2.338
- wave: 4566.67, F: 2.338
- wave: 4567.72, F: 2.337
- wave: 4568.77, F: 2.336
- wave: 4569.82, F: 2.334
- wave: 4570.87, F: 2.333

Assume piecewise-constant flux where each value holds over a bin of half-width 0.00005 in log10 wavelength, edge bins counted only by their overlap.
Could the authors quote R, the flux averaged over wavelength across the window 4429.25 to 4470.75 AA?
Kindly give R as 2.5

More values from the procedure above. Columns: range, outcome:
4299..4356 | 2.56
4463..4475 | 2.36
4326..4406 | 2.52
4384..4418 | 2.7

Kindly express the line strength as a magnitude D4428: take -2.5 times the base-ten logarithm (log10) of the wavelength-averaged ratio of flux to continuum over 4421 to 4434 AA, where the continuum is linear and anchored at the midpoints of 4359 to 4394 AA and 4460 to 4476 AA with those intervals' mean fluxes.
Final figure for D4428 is -0.10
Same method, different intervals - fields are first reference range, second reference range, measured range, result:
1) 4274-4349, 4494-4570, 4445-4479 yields 0.05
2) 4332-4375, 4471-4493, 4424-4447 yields -0.07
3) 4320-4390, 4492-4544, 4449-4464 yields 0.01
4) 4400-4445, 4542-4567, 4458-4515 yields 0.05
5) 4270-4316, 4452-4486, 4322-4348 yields 0.09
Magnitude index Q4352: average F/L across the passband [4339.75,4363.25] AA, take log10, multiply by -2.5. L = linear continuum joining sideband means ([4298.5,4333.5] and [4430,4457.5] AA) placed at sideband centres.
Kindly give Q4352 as 0.08 mag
